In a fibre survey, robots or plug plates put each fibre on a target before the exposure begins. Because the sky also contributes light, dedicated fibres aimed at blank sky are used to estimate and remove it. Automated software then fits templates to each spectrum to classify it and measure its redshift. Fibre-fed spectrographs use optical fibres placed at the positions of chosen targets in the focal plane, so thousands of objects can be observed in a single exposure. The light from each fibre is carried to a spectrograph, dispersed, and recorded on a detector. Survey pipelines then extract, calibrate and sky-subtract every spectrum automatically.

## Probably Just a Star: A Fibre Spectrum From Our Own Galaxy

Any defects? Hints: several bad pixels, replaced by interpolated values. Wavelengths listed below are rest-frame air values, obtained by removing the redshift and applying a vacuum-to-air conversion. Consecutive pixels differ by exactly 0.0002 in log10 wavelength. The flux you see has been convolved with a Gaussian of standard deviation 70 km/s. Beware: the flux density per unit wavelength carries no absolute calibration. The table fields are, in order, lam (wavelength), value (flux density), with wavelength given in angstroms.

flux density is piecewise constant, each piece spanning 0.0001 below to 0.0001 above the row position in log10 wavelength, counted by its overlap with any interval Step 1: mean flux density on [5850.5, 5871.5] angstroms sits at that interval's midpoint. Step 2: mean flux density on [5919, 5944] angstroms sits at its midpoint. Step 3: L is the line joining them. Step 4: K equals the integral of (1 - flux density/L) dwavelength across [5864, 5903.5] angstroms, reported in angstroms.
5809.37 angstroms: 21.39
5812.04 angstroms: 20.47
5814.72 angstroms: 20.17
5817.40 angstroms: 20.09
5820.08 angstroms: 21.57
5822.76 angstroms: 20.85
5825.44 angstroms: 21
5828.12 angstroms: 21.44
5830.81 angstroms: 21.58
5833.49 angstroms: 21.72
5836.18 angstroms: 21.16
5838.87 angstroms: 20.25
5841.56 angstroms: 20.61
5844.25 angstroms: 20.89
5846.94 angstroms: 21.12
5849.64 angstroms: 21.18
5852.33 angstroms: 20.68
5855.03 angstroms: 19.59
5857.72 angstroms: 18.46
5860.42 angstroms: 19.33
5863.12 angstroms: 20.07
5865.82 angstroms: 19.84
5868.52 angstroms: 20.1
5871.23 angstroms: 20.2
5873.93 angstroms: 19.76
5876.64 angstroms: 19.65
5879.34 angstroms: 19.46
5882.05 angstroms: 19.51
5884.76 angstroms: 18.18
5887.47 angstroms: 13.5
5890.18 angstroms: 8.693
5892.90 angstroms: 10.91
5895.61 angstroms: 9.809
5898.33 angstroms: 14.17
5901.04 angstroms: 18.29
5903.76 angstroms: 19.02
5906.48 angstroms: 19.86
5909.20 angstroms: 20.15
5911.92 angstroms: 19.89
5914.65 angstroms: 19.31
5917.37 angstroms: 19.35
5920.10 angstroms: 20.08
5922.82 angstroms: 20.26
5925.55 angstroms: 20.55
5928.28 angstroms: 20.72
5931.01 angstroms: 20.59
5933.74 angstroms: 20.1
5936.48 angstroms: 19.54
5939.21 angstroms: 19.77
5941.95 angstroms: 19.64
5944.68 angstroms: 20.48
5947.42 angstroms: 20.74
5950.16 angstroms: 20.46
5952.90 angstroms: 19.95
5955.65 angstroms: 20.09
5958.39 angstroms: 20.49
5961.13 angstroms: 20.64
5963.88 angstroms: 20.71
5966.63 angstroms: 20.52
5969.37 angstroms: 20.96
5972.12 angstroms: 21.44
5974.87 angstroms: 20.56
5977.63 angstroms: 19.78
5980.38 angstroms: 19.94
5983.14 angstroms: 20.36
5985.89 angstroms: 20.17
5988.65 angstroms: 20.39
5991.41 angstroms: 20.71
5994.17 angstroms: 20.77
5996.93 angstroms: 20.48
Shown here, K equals 6.39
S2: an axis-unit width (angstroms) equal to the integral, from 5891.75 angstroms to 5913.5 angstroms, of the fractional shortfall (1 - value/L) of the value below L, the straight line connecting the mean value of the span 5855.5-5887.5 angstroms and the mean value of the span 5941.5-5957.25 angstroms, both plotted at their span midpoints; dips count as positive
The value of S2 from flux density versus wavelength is 3.4 angstroms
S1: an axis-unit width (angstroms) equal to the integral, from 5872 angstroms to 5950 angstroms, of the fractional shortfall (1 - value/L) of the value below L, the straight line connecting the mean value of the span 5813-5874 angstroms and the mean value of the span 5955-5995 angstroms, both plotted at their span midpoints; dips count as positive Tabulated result 8.3 angstroms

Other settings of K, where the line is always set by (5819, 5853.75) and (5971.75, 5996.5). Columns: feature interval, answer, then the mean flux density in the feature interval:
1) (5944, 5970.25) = 0.0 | 20.5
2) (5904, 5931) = 0.9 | 20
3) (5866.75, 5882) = 0.8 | 19.8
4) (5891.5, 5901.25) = 3.8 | 12.7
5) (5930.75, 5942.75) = 0.4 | 19.9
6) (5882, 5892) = 3.2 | 14.2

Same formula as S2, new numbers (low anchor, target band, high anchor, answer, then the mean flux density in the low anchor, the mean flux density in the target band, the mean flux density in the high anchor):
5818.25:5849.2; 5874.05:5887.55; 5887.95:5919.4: -0.57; 21.1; 18.6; 16.3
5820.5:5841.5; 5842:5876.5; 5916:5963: 1.31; 21.1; 20.1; 20.2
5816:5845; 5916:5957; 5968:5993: 0.96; 21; 20.2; 20.5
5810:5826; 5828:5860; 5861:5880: -0.56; 20.7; 20.7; 19.9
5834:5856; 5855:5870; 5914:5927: 0.72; 20.7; 19.6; 20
